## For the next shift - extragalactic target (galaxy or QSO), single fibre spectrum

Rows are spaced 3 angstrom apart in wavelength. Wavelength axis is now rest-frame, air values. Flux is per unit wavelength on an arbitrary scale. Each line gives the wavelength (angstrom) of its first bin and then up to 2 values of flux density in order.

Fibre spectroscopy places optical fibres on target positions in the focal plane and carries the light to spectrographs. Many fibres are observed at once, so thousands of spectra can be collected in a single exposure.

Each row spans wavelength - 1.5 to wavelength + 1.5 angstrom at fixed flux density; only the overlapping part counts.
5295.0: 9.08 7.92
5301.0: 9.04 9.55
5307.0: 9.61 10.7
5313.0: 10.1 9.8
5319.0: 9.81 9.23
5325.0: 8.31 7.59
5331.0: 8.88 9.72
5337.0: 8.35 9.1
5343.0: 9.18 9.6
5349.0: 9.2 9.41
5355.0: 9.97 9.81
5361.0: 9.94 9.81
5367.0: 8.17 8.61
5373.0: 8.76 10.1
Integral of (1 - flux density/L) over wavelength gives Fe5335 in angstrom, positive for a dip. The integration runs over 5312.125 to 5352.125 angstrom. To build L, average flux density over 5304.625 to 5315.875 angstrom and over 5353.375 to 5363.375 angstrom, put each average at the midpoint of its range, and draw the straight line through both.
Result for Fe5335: 3.4 angstrom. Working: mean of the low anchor 10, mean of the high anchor 9.89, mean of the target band 9.14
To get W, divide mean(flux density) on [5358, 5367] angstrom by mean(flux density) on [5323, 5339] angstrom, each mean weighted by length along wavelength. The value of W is 1.11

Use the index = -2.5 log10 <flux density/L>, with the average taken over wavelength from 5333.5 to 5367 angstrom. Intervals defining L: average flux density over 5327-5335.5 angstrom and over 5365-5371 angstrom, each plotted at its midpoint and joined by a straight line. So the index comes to -0.092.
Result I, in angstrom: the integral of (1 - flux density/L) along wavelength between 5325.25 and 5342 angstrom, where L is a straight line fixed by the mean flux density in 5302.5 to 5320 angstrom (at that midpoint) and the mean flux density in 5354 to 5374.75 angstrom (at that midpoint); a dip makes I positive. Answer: 1.6 angstrom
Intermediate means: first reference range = 9.93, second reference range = 9.29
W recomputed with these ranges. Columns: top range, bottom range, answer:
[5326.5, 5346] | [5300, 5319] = 0.90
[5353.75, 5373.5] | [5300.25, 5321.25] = 0.95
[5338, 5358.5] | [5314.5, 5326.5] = 1.01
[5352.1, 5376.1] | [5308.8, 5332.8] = 1.01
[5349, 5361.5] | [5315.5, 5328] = 1.07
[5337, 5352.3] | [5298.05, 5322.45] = 0.95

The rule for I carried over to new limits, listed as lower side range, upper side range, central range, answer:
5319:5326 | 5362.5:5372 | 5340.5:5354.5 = -0.7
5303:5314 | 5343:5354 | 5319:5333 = 1.5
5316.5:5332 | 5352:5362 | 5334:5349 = 0.3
